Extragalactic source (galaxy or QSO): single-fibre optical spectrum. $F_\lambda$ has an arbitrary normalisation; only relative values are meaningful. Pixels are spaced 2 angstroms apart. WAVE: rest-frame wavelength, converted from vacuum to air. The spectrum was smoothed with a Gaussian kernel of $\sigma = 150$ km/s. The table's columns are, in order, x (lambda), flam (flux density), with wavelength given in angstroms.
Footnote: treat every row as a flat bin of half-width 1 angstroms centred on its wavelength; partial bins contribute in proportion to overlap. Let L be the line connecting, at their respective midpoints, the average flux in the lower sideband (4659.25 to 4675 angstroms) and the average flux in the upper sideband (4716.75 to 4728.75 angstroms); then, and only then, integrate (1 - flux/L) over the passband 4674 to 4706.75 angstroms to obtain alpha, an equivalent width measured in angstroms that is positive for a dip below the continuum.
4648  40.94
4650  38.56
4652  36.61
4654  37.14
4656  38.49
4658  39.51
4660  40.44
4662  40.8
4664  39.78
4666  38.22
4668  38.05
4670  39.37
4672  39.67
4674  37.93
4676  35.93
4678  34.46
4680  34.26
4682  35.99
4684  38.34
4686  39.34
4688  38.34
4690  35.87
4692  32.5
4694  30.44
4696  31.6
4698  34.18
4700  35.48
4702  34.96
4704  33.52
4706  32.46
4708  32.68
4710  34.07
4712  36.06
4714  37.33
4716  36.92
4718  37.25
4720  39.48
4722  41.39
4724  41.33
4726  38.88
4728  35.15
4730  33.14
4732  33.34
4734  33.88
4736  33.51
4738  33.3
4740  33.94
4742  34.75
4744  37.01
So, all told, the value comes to 3.49 angstroms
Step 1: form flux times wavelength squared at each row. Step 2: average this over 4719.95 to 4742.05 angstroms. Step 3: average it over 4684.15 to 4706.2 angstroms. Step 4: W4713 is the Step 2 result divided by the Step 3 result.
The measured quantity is 1.05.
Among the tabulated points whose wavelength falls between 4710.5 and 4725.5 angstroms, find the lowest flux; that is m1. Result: 36.06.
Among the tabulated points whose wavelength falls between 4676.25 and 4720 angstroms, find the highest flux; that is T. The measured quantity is 39.48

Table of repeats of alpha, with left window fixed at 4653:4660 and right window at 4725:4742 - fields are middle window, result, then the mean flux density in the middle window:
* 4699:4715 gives 0.6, 34.6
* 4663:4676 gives -0.2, 38.6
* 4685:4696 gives 0.6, 35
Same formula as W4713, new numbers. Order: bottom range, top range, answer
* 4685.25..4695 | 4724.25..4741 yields 1.00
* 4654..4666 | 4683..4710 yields 0.89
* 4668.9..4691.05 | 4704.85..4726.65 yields 1.01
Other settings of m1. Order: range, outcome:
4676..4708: 30.44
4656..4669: 38.05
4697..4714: 32.46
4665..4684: 34.26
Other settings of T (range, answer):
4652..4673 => 40.8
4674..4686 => 39.34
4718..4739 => 41.39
